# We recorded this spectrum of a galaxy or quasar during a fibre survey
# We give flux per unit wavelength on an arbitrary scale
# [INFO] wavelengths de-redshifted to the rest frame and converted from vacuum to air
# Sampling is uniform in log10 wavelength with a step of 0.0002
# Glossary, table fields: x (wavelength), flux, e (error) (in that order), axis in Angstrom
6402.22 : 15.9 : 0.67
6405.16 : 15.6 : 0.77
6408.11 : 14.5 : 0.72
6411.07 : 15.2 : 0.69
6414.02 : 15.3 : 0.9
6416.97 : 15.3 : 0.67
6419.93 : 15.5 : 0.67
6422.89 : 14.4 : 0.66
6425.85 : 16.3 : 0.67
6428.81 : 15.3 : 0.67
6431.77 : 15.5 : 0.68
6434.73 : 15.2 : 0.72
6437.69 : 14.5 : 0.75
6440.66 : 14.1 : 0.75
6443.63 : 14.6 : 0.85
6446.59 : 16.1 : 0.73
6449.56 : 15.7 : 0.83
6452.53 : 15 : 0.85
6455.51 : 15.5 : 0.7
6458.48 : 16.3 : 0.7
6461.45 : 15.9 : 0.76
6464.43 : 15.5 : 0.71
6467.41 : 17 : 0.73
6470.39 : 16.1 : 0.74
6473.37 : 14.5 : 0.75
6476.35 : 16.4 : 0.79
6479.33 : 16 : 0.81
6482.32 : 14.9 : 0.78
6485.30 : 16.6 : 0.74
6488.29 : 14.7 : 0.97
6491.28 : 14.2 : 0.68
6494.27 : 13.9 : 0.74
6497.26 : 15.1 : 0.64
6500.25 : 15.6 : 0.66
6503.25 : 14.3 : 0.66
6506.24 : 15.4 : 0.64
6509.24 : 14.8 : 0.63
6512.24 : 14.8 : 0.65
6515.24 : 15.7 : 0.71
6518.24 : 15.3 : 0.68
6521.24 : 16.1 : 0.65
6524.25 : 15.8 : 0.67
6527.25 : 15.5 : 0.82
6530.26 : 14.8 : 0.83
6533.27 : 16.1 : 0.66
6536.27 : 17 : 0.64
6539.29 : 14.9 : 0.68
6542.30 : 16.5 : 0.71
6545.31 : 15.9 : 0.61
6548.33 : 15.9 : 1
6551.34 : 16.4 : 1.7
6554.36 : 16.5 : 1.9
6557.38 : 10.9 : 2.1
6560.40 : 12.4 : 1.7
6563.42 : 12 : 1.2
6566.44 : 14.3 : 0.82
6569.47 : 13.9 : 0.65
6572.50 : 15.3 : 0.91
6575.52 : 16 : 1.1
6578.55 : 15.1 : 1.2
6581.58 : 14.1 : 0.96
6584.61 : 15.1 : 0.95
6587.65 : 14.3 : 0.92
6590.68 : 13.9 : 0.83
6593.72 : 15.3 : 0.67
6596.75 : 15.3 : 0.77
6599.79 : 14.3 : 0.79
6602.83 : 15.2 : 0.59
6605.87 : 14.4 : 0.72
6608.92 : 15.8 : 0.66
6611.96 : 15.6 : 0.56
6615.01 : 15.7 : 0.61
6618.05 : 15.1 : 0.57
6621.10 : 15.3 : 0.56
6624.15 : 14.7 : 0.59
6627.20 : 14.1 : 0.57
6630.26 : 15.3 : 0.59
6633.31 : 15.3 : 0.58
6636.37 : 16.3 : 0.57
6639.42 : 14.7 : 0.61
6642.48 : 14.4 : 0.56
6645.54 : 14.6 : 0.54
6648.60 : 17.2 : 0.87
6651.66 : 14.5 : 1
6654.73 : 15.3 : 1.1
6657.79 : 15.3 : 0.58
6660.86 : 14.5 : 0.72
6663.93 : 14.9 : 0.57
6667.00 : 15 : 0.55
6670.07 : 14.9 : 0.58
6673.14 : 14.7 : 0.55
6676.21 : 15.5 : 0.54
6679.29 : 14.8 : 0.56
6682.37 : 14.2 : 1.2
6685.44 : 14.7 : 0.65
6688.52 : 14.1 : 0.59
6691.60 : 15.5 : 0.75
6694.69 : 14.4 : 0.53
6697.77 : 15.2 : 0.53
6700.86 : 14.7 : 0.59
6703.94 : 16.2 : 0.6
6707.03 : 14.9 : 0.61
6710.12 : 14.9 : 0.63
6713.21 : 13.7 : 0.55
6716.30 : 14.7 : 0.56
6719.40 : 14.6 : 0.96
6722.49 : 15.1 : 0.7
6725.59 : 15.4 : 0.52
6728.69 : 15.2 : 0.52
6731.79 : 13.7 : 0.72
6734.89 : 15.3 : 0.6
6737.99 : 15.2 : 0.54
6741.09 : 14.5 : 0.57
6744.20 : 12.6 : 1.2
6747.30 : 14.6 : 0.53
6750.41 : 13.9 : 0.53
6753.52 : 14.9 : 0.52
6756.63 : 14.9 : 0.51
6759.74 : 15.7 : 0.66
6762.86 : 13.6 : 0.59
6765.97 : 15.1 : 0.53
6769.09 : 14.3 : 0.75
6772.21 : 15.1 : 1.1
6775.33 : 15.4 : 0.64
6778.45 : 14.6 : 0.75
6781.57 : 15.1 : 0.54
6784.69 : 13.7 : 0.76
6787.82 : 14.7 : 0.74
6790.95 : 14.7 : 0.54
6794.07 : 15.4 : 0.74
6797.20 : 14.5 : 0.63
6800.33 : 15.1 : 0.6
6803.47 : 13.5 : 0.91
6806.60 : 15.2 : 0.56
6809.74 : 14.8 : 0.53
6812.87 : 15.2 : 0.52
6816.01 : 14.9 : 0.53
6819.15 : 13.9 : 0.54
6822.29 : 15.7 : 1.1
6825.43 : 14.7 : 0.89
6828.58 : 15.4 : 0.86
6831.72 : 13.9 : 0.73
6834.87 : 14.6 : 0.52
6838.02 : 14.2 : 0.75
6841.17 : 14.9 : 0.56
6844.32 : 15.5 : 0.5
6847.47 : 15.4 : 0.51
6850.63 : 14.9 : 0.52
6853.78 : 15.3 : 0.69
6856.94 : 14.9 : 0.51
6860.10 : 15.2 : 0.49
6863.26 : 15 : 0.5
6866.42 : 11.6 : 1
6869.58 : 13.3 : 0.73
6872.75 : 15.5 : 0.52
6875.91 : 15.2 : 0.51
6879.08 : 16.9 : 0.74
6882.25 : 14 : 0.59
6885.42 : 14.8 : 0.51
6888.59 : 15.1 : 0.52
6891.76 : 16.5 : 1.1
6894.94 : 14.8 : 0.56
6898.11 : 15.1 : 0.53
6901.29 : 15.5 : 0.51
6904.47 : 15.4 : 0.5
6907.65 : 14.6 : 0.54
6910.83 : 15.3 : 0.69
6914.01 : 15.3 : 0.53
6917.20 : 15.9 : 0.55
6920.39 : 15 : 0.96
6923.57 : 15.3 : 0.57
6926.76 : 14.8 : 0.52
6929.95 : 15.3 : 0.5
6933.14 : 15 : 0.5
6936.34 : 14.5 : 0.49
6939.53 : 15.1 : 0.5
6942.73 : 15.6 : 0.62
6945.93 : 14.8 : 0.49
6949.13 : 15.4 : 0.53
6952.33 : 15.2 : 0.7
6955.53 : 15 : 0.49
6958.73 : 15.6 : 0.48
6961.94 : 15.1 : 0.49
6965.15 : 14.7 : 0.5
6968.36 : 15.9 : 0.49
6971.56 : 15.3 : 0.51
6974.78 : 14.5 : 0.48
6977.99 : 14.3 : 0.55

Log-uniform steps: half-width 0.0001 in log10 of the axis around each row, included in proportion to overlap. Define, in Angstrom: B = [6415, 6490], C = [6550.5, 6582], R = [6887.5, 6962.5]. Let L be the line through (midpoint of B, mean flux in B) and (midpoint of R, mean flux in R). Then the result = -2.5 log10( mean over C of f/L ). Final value 0.09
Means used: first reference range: 15.5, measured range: 14.2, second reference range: 15.2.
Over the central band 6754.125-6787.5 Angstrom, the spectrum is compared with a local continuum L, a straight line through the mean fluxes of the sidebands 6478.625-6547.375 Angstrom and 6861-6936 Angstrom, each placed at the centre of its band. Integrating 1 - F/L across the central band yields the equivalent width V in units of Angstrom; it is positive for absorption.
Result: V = 0.8 Angstrom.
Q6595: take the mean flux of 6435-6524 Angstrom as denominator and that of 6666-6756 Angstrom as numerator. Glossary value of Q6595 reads 1.0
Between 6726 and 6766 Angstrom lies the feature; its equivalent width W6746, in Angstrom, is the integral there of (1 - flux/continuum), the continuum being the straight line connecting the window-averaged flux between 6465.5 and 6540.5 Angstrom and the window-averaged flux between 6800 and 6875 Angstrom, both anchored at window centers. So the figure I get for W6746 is 0.9 Angstrom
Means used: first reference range 15.4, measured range 14.6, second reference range 14.7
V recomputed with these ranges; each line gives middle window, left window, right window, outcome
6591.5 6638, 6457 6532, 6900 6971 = 0.6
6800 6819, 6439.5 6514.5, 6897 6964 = 0.6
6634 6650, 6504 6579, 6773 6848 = -0.5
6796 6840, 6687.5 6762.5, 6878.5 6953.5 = 0.8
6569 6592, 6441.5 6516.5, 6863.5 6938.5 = 0.8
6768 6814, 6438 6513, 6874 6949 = 1.5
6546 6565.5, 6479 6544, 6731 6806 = 1.4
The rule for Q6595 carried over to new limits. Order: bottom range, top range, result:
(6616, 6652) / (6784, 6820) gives 0.97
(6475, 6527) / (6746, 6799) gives 0.96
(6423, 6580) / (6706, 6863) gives 0.97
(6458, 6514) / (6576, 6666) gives 0.98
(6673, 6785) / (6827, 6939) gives 1.02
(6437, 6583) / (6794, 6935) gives 0.98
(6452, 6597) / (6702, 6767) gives 0.97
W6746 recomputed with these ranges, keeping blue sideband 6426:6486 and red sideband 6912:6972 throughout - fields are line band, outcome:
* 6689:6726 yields 1.11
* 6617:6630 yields 0.49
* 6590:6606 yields 0.66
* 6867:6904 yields 0.42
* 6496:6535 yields 0.39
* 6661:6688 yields 1.04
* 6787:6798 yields 0.32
